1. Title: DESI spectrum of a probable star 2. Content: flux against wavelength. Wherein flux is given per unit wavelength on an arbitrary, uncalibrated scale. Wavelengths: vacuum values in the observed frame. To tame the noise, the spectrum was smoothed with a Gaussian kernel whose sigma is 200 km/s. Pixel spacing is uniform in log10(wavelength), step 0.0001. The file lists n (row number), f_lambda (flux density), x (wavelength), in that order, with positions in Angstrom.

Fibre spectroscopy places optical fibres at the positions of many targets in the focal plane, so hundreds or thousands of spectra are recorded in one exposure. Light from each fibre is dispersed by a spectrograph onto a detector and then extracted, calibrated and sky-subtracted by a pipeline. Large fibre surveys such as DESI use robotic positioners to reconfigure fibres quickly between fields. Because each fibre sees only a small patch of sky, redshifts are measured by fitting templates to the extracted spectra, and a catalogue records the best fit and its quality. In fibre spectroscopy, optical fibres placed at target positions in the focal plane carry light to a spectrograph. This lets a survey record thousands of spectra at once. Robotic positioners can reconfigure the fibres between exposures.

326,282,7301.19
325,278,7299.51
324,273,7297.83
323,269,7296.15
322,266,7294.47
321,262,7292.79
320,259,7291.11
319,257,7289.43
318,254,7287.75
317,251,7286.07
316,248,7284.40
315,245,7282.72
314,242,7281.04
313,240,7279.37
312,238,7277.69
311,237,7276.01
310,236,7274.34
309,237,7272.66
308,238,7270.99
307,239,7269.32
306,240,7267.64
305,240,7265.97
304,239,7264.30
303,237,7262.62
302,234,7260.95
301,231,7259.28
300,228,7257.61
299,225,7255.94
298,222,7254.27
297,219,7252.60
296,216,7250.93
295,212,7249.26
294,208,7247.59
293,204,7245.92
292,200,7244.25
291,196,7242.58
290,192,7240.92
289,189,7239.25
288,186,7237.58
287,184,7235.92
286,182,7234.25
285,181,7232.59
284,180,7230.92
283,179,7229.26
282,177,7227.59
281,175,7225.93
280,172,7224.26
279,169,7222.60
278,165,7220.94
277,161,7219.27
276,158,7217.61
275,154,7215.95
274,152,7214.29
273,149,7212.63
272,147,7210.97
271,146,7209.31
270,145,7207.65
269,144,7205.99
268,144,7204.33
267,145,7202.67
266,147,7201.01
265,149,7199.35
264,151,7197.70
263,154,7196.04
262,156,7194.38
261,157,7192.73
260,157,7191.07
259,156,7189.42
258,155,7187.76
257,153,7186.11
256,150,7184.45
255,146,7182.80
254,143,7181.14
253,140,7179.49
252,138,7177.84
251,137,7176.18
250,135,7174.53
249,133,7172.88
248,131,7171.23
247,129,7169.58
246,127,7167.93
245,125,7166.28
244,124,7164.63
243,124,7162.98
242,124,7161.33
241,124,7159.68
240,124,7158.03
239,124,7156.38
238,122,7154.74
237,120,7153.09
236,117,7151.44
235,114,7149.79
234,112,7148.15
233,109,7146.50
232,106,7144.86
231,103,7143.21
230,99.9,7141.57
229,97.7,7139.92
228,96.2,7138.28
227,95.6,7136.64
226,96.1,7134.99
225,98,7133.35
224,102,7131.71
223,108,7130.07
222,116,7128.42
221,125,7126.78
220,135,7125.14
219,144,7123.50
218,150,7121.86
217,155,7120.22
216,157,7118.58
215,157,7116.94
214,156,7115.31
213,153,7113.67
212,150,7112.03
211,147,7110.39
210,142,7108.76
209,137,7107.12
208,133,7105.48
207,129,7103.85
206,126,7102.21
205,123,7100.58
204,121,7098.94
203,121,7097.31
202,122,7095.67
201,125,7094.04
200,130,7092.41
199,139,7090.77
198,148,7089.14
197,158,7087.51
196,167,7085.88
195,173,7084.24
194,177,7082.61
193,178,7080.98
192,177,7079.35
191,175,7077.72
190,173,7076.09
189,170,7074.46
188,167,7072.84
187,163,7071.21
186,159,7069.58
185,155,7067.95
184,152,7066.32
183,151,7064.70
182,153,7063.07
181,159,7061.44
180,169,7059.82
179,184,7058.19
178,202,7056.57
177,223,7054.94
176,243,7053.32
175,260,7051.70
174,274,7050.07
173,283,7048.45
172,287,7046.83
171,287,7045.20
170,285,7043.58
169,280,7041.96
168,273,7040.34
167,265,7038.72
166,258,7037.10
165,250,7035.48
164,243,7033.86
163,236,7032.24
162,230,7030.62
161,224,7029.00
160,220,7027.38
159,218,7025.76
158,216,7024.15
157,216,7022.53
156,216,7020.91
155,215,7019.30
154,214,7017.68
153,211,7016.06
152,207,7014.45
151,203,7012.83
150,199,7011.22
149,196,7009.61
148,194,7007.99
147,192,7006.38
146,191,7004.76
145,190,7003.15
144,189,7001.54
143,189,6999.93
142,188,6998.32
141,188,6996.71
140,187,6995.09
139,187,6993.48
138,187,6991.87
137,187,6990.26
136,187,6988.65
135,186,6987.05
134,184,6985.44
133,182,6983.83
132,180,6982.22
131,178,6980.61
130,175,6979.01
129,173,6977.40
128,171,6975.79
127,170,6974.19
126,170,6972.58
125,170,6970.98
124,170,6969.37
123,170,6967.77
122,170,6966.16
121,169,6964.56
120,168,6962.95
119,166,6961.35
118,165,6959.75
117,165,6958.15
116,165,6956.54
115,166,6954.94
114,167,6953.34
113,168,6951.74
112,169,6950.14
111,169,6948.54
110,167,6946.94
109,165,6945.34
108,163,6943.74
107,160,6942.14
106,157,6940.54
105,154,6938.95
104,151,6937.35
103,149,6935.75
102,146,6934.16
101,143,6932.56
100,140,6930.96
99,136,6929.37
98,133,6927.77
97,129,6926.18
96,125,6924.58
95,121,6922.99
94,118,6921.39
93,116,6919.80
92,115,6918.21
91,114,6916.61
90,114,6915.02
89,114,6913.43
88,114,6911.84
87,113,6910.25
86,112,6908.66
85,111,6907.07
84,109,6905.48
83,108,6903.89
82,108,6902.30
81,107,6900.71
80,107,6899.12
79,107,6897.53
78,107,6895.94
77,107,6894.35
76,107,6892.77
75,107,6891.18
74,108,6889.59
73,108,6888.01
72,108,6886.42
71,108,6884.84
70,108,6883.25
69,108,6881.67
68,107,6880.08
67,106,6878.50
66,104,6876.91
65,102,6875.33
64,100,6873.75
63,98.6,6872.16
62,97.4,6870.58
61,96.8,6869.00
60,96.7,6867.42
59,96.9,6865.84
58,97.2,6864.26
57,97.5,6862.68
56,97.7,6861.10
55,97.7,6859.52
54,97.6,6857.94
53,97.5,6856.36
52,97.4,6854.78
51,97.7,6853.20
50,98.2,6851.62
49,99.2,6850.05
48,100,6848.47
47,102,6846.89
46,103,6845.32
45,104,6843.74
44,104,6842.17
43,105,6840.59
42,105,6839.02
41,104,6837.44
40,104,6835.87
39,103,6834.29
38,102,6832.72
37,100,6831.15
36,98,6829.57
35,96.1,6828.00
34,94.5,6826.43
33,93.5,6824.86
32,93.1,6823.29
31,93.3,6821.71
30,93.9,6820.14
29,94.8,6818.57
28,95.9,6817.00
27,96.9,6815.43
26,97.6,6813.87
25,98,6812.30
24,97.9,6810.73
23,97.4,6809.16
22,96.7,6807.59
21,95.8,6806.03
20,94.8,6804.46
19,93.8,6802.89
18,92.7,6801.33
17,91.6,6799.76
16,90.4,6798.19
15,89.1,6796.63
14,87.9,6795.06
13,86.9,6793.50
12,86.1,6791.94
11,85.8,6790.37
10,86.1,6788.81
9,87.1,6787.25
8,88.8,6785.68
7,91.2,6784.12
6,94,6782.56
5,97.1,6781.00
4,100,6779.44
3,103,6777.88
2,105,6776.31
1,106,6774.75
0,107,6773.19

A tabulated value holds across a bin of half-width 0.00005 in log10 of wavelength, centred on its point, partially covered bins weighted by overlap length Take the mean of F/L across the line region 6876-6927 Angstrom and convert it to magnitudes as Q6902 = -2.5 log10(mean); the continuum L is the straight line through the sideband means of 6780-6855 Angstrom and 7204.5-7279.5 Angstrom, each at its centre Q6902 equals 0.047 mag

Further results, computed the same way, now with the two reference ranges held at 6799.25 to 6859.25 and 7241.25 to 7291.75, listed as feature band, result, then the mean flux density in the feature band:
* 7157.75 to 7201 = 0.41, 140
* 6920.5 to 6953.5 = -0.13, 149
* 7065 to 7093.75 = 0.08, 162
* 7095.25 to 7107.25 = 0.40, 126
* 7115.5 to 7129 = 0.29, 144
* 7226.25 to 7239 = 0.22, 181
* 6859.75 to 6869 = 0.12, 97.2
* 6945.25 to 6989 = -0.22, 172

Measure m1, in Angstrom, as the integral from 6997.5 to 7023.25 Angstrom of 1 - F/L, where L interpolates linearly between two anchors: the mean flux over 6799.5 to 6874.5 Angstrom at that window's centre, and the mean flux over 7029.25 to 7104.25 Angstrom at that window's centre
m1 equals -4.8 Angstrom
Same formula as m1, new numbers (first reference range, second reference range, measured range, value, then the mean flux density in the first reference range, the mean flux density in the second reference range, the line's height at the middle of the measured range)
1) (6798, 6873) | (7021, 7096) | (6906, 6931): 3.18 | 97.9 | 203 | 137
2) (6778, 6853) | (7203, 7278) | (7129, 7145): 6.62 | 96.1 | 195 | 171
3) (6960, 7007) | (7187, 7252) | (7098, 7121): 4.27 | 180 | 169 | 174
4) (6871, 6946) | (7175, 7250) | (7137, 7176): 9.42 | 120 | 164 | 156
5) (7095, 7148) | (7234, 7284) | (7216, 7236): 2.65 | 125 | 222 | 199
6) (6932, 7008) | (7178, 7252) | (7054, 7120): 5.69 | 173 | 166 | 170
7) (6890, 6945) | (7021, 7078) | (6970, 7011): -1.85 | 124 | 218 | 176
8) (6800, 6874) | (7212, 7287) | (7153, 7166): 4.24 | 98.1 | 207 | 183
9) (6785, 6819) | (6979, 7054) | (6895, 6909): 3.97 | 92.4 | 219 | 151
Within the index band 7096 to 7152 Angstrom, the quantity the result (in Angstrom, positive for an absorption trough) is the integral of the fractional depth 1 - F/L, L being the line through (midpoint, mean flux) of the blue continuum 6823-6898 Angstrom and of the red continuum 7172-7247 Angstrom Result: 8.3 Angstrom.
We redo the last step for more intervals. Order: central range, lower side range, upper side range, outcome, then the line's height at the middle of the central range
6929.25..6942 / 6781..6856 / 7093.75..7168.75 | -5.0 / 107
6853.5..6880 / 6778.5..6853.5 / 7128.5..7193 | 0.3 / 100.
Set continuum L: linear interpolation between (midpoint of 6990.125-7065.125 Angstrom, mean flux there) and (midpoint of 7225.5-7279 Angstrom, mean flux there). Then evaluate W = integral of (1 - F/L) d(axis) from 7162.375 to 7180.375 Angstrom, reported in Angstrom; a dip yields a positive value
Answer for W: 7.0 Angstrom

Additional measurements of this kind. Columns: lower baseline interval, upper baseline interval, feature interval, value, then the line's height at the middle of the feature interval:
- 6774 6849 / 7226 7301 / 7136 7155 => 8.41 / 193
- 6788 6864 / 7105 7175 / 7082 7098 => -3.38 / 120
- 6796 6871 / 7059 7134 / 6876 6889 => -0.04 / 107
